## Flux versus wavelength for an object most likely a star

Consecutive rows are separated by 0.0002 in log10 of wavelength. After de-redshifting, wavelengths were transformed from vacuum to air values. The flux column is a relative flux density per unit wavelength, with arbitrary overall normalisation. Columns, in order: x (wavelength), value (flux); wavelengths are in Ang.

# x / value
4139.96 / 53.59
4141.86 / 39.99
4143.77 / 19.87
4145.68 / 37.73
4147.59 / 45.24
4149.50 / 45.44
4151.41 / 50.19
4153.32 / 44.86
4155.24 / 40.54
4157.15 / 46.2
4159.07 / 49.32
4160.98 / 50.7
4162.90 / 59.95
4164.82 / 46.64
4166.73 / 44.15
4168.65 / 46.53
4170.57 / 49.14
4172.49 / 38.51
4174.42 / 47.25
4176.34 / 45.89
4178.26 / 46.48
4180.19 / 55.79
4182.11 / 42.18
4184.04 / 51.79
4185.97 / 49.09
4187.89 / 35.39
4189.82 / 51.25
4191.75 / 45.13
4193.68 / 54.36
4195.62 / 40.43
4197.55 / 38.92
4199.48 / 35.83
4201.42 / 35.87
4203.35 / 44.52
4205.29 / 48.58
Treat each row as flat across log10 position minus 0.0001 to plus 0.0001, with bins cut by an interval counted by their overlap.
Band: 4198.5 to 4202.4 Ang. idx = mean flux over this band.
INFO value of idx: 35.9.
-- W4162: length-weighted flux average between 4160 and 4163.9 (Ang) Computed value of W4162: 55.2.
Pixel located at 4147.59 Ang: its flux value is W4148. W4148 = 45.24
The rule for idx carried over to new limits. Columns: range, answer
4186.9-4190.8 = 43.5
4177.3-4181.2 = 51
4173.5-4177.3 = 46.6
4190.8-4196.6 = 46.6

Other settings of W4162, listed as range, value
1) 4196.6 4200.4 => 37.4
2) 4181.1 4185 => 47.1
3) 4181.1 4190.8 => 46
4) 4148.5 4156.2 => 45.3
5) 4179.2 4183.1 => 48.9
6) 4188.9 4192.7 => 48.2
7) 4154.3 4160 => 45.3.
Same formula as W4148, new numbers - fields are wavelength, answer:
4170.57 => 49.14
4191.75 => 45.13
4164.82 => 46.64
